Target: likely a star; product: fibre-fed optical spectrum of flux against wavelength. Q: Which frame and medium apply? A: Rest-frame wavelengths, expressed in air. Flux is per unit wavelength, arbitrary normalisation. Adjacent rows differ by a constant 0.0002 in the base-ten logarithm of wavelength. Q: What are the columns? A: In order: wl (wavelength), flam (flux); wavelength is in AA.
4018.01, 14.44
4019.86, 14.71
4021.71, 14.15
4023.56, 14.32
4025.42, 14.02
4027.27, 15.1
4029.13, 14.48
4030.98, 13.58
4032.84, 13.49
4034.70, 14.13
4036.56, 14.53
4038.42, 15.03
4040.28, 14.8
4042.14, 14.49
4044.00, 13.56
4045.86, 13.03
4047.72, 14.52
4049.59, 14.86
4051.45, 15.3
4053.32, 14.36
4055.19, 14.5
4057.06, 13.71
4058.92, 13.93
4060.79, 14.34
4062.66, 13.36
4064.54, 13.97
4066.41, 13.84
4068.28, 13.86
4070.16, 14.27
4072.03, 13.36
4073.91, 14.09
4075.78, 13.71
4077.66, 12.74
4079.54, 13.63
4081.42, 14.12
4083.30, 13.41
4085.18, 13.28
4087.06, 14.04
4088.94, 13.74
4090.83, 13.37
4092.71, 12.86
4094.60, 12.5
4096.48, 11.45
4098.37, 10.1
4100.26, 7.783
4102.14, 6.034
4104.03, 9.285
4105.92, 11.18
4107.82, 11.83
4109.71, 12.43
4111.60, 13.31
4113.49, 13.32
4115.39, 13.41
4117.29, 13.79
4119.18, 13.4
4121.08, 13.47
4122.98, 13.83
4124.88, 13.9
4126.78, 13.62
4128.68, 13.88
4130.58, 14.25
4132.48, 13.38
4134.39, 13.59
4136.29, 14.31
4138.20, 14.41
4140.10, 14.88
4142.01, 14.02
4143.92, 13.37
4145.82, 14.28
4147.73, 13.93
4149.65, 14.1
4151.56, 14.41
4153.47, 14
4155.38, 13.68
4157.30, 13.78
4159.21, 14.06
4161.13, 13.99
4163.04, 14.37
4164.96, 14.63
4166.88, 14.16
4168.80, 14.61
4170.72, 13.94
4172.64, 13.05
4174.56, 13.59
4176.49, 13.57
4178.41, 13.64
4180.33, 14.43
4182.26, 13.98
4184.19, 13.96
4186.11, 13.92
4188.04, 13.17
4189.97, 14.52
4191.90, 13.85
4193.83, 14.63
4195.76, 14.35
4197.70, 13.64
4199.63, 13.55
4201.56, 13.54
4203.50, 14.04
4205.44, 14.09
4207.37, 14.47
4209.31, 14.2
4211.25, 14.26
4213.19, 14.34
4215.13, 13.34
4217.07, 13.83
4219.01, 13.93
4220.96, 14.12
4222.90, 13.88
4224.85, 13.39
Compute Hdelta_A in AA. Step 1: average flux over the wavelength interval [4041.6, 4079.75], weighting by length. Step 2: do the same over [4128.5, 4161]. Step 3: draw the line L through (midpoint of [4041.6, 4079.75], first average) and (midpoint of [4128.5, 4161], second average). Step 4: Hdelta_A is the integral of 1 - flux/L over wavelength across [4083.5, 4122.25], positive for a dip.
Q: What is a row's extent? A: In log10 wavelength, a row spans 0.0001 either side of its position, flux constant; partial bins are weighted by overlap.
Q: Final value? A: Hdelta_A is 5.3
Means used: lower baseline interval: 14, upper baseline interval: 14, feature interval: 12.1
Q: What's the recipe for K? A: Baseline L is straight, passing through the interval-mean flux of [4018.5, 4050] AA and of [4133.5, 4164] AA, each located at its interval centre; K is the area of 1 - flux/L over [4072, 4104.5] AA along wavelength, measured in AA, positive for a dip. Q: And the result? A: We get 4.5 AA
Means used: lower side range 14.3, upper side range 14.1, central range 12.2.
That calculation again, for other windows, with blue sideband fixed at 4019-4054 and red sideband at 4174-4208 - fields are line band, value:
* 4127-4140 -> 0.1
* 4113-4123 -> 0.4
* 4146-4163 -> 0.0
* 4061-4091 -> 1.1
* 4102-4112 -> 2.3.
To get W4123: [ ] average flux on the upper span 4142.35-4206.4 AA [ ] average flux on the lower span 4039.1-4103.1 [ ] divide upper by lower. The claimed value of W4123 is 1.05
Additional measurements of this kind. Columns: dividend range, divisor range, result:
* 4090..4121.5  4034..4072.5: 0.82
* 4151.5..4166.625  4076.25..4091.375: 1.04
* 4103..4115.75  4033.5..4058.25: 0.84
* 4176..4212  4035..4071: 0.98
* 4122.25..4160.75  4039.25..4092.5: 1.00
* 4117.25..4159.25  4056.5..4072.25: 1.00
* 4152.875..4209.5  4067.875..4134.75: 1.09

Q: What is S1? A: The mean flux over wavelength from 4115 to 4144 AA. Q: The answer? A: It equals 13.9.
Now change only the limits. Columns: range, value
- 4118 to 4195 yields 14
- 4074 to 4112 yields 12.1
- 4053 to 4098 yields 13.5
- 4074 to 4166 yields 13.2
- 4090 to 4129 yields 12.1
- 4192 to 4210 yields 14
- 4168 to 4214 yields 14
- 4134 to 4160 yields 14.1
